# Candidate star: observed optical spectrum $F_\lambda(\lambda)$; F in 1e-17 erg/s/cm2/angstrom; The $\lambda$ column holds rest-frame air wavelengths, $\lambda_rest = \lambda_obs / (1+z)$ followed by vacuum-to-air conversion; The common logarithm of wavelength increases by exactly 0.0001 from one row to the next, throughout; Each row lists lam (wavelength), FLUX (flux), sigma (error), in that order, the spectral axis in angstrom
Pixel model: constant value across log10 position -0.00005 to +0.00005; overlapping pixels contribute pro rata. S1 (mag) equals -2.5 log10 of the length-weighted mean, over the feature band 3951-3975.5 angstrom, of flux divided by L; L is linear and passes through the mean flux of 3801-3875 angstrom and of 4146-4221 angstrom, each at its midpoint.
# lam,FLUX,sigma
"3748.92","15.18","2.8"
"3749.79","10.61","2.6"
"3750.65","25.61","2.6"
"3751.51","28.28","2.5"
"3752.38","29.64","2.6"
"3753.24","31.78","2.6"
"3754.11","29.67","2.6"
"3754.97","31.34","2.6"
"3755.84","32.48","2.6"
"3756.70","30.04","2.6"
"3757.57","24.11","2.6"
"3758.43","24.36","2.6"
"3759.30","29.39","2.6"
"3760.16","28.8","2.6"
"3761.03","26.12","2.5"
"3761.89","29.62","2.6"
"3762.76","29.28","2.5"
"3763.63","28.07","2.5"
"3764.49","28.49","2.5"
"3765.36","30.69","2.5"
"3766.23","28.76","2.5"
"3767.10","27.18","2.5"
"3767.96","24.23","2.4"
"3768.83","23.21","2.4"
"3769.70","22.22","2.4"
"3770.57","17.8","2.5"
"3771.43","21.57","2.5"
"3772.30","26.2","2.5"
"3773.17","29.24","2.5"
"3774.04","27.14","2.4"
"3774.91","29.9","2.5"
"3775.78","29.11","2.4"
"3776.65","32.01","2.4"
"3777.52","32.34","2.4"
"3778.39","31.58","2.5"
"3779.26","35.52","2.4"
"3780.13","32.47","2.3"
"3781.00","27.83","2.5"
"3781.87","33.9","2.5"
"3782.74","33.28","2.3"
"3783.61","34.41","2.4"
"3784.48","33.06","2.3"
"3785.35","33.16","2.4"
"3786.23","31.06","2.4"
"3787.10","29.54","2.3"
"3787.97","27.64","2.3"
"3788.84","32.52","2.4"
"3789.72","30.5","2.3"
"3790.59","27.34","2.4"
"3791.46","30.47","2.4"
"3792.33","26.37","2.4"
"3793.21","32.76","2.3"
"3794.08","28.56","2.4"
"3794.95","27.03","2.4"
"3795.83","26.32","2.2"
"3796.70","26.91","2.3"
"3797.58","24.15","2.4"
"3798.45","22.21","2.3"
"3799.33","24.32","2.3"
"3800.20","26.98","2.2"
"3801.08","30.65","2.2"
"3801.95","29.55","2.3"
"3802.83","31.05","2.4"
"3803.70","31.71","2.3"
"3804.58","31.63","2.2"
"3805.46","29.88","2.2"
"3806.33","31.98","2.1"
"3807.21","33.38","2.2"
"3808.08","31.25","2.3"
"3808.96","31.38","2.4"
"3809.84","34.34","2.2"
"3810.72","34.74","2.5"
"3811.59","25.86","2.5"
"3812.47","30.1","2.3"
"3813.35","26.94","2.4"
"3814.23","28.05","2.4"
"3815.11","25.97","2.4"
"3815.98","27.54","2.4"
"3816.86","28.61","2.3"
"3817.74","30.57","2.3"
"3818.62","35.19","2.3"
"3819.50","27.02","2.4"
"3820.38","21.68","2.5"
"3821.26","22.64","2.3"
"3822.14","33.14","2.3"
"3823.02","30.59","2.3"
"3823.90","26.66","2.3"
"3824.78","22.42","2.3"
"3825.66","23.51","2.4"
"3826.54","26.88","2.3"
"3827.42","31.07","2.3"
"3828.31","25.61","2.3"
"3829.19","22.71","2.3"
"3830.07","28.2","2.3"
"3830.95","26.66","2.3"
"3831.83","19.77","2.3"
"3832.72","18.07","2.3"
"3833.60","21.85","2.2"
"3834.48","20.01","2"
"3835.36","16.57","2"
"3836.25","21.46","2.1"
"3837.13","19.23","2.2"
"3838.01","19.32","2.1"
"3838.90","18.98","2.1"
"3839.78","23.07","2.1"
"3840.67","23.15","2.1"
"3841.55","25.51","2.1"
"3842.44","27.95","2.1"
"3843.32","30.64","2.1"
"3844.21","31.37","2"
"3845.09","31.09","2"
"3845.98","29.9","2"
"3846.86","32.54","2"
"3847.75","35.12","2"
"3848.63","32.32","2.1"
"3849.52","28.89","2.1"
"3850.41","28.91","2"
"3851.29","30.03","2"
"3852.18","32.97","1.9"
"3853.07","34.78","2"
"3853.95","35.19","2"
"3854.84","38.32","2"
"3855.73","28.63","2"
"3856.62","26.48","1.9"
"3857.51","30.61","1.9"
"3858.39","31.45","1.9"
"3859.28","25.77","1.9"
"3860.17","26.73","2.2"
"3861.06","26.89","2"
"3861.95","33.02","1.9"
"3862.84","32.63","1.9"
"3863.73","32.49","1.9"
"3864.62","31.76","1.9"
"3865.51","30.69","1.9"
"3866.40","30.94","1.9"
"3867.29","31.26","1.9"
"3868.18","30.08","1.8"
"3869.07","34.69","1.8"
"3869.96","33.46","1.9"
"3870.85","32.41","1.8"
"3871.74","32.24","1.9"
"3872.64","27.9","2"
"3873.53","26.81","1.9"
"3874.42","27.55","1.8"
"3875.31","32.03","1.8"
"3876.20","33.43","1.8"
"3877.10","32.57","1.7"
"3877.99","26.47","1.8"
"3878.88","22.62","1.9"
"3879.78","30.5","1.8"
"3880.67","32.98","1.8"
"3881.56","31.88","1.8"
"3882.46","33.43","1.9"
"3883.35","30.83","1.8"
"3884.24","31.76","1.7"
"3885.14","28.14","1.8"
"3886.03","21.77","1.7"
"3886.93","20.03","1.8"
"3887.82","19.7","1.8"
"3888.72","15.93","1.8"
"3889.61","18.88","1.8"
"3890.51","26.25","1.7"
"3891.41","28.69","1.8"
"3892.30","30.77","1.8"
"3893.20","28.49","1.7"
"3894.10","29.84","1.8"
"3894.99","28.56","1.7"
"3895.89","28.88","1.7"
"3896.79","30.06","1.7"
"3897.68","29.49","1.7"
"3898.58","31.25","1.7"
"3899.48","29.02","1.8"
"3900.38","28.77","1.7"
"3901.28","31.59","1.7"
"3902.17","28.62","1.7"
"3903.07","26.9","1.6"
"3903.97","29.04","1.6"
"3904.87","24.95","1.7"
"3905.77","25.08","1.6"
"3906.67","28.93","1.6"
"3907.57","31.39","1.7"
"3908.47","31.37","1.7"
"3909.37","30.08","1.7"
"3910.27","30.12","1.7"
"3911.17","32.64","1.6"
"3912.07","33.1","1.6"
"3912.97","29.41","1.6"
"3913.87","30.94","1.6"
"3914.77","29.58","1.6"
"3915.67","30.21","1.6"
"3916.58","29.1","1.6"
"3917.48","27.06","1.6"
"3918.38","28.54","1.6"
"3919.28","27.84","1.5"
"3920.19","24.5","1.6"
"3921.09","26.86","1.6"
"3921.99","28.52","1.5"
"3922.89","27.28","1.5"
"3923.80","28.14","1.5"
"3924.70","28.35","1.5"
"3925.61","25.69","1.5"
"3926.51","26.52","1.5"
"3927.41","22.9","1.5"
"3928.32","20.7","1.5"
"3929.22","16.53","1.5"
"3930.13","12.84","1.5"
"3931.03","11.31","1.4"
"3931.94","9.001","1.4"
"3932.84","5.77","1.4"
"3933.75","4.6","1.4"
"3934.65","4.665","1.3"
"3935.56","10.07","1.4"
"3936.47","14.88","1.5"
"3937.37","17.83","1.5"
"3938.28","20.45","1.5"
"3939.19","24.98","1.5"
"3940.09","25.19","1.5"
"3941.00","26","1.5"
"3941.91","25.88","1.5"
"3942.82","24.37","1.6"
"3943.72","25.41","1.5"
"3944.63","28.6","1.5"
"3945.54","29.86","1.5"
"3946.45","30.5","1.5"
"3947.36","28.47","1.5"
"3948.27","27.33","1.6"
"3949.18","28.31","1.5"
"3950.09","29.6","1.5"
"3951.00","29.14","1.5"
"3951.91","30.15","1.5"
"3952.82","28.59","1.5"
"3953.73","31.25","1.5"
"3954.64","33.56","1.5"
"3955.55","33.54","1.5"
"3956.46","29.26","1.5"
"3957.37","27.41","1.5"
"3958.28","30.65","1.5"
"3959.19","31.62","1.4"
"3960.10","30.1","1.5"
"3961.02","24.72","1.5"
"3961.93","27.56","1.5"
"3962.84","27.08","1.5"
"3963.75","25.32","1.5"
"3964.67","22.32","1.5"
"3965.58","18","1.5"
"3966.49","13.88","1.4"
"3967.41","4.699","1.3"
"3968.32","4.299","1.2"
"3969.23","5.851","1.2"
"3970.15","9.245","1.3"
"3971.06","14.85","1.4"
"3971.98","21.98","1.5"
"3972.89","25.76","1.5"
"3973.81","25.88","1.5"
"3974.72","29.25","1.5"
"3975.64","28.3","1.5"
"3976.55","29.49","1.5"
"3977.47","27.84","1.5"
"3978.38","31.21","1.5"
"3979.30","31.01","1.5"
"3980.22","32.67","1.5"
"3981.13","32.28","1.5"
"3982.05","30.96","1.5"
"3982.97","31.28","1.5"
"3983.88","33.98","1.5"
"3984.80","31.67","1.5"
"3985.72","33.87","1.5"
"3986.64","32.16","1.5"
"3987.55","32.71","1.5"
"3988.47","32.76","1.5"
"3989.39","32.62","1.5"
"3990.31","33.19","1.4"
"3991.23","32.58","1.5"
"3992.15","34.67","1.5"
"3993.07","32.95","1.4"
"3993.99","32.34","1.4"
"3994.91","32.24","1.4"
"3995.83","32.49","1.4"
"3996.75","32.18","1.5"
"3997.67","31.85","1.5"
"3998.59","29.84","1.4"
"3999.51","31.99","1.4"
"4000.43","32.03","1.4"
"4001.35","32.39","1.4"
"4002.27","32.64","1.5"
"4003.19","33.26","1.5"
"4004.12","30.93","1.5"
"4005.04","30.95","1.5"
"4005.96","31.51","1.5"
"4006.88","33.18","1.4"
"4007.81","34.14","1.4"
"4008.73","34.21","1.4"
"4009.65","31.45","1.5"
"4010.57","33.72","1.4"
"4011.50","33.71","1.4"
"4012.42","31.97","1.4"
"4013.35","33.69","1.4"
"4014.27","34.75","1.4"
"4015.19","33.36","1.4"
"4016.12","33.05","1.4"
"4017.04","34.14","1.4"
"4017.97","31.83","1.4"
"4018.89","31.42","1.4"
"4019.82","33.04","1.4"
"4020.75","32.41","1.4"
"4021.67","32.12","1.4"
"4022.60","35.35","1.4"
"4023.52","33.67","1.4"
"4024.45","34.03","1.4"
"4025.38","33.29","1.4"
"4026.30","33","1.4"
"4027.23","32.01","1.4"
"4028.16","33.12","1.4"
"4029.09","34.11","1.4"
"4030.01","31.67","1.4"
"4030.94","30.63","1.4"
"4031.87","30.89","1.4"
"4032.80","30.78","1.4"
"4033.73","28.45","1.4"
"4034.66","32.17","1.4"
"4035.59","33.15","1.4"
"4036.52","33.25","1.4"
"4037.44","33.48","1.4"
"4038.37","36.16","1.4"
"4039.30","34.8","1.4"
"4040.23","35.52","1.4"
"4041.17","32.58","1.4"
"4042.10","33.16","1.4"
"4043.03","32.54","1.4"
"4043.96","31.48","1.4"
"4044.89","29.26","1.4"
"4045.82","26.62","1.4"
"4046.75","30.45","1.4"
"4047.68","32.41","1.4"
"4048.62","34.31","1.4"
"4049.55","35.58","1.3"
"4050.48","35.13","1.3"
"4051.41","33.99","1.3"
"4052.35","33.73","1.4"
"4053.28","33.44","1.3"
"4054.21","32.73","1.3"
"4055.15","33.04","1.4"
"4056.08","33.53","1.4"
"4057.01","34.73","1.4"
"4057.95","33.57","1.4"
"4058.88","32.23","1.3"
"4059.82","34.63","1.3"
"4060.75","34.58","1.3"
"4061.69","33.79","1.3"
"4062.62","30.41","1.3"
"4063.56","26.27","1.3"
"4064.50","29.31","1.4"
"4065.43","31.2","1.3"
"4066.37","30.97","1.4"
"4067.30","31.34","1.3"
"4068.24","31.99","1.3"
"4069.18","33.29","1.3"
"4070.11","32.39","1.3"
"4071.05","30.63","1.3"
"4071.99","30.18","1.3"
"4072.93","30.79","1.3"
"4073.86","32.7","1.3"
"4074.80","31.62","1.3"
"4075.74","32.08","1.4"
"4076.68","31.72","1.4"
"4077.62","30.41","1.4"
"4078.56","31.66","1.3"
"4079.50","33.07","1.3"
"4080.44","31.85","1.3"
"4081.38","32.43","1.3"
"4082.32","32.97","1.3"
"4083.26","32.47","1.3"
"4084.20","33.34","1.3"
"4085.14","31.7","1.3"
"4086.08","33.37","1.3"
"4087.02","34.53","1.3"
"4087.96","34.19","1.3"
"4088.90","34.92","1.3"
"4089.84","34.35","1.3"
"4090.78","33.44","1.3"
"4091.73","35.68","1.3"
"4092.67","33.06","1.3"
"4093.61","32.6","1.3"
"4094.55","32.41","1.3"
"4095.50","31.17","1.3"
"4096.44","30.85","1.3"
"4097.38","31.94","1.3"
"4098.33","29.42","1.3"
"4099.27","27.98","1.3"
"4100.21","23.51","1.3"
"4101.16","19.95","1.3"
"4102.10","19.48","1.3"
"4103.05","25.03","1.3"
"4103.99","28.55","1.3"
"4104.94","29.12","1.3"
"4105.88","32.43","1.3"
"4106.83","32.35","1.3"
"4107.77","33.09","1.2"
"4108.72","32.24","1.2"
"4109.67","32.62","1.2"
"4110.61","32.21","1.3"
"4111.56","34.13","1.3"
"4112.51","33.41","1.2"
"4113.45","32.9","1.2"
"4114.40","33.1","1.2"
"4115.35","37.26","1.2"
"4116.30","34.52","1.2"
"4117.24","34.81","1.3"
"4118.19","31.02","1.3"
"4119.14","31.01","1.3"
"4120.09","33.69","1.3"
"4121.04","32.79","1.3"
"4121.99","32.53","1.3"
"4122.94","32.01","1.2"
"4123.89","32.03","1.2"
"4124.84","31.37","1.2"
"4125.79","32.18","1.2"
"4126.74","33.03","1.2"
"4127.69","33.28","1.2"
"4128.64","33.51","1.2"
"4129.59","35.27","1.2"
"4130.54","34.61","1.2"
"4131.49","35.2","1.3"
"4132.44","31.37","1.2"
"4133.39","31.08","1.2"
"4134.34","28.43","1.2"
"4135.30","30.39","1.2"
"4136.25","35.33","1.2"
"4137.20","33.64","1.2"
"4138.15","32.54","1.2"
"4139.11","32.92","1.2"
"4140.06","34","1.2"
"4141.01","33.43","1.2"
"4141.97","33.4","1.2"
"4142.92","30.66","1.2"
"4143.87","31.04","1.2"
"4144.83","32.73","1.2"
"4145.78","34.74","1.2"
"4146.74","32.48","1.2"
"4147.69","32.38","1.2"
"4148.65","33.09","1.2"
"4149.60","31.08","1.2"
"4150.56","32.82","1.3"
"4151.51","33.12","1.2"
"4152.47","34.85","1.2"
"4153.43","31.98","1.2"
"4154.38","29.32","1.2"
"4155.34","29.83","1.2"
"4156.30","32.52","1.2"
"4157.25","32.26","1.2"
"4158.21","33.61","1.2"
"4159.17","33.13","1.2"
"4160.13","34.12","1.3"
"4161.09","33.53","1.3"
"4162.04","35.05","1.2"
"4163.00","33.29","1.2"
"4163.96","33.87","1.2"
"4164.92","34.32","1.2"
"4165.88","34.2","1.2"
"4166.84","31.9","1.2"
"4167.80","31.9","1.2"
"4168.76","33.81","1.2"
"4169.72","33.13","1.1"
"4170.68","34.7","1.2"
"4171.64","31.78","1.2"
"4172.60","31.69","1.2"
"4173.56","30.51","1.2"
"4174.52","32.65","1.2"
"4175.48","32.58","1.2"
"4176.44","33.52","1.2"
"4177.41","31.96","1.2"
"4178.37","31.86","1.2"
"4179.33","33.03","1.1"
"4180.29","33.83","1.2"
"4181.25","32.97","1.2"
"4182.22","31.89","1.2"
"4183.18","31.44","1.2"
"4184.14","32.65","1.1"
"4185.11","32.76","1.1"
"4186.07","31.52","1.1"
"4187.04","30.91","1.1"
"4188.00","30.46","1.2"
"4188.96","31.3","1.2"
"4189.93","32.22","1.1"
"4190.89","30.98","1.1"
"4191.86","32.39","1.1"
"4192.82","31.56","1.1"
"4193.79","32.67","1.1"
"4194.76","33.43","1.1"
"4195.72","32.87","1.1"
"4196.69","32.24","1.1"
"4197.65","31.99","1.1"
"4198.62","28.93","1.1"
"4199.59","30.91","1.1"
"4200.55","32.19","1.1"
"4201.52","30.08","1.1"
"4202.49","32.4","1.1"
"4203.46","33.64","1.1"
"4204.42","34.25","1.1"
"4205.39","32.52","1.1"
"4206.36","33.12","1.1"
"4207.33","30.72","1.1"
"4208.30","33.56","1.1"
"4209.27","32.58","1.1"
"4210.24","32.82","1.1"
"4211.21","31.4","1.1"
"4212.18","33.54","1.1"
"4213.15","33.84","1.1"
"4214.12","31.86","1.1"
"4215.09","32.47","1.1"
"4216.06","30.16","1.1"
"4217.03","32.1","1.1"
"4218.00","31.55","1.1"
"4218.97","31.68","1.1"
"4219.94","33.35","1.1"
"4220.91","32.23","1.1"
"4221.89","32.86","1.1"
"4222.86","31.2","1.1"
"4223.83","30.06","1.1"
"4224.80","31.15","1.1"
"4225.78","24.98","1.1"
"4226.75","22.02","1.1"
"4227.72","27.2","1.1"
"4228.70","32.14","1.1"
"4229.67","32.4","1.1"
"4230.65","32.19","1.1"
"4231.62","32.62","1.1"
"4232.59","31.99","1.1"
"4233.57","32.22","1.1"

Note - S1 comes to 0.263 mag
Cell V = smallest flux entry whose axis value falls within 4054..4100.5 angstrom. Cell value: 23.51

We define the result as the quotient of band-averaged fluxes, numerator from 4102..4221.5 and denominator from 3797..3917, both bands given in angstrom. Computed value 1.14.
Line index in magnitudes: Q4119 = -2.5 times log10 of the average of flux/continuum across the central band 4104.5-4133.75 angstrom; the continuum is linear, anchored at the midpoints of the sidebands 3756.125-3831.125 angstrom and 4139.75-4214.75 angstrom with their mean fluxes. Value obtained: -0.03 mag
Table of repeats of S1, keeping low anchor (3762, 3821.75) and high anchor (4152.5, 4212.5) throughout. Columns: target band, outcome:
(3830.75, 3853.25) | 0.132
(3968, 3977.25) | 0.464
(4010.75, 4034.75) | -0.056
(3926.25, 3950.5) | 0.428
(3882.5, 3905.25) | 0.099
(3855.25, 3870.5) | -0.032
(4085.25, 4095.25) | -0.071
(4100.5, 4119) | 0.031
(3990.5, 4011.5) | -0.057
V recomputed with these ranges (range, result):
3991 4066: 26.27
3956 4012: 4.299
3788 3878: 16.57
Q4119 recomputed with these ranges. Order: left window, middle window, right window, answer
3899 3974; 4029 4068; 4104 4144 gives -0.11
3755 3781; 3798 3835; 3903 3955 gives -0.02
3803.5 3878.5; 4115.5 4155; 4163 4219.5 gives -0.03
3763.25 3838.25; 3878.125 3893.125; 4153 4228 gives 0.09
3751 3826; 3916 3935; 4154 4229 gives 0.39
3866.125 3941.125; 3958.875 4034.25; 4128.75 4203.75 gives -0.04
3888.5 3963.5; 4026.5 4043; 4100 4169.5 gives -0.12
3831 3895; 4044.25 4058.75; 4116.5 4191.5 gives -0.06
